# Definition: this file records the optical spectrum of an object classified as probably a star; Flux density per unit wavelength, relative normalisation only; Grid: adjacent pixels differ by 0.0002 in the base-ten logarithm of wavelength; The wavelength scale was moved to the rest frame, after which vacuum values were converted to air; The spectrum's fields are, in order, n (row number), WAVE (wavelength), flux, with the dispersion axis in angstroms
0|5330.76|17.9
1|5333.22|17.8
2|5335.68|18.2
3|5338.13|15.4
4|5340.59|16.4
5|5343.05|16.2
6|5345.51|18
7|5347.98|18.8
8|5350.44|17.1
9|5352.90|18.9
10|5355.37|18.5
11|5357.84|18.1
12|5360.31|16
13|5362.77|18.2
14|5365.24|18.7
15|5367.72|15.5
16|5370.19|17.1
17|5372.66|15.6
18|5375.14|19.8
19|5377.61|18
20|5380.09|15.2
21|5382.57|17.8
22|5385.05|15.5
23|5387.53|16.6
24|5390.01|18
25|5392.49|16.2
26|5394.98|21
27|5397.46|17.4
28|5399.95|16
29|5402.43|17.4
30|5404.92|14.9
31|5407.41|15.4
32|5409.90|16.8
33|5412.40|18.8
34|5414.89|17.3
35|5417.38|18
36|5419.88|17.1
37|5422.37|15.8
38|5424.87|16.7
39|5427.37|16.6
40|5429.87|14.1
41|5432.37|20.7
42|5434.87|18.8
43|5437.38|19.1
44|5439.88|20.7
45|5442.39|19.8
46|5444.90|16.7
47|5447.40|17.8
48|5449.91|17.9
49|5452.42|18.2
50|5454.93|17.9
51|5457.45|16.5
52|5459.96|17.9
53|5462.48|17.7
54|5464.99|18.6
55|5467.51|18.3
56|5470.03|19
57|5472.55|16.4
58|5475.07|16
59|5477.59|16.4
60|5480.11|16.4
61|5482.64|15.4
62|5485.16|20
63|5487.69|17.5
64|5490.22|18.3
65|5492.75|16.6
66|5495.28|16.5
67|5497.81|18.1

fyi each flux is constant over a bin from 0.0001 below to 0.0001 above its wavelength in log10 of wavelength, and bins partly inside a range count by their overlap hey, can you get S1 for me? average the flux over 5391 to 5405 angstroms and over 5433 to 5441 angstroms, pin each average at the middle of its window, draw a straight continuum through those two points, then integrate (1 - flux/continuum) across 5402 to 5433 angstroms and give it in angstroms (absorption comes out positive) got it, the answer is 2.8 angstroms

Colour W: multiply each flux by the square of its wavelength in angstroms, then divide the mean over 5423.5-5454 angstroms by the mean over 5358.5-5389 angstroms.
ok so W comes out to 1.09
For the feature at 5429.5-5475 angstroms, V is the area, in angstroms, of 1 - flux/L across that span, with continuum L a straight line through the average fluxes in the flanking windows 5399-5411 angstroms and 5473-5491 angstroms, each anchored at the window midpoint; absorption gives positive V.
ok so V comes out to -3.9 angstroms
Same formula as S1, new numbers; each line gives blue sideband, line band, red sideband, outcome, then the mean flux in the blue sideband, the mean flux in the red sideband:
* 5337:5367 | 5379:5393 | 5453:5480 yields 0.7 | 17.5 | 17.4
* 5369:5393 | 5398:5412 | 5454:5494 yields 0.6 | 17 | 17.4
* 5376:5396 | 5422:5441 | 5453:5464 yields -0.5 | 17.3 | 17.6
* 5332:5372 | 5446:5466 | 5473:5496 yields -0.8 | 17.4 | 17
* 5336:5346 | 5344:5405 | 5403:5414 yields -3.2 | 16.6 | 16.5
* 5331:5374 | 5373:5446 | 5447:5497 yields -0.2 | 17.3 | 17.5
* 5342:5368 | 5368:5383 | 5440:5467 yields 0.6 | 17.7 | 18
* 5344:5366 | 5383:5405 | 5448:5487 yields 0.8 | 18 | 17.5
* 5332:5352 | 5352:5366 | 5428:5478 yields -0.5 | 17.3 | 17.9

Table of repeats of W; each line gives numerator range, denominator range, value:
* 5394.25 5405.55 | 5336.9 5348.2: 1.05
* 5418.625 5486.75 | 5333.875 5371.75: 1.05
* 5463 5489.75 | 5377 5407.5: 1.06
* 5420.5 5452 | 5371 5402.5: 1.06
